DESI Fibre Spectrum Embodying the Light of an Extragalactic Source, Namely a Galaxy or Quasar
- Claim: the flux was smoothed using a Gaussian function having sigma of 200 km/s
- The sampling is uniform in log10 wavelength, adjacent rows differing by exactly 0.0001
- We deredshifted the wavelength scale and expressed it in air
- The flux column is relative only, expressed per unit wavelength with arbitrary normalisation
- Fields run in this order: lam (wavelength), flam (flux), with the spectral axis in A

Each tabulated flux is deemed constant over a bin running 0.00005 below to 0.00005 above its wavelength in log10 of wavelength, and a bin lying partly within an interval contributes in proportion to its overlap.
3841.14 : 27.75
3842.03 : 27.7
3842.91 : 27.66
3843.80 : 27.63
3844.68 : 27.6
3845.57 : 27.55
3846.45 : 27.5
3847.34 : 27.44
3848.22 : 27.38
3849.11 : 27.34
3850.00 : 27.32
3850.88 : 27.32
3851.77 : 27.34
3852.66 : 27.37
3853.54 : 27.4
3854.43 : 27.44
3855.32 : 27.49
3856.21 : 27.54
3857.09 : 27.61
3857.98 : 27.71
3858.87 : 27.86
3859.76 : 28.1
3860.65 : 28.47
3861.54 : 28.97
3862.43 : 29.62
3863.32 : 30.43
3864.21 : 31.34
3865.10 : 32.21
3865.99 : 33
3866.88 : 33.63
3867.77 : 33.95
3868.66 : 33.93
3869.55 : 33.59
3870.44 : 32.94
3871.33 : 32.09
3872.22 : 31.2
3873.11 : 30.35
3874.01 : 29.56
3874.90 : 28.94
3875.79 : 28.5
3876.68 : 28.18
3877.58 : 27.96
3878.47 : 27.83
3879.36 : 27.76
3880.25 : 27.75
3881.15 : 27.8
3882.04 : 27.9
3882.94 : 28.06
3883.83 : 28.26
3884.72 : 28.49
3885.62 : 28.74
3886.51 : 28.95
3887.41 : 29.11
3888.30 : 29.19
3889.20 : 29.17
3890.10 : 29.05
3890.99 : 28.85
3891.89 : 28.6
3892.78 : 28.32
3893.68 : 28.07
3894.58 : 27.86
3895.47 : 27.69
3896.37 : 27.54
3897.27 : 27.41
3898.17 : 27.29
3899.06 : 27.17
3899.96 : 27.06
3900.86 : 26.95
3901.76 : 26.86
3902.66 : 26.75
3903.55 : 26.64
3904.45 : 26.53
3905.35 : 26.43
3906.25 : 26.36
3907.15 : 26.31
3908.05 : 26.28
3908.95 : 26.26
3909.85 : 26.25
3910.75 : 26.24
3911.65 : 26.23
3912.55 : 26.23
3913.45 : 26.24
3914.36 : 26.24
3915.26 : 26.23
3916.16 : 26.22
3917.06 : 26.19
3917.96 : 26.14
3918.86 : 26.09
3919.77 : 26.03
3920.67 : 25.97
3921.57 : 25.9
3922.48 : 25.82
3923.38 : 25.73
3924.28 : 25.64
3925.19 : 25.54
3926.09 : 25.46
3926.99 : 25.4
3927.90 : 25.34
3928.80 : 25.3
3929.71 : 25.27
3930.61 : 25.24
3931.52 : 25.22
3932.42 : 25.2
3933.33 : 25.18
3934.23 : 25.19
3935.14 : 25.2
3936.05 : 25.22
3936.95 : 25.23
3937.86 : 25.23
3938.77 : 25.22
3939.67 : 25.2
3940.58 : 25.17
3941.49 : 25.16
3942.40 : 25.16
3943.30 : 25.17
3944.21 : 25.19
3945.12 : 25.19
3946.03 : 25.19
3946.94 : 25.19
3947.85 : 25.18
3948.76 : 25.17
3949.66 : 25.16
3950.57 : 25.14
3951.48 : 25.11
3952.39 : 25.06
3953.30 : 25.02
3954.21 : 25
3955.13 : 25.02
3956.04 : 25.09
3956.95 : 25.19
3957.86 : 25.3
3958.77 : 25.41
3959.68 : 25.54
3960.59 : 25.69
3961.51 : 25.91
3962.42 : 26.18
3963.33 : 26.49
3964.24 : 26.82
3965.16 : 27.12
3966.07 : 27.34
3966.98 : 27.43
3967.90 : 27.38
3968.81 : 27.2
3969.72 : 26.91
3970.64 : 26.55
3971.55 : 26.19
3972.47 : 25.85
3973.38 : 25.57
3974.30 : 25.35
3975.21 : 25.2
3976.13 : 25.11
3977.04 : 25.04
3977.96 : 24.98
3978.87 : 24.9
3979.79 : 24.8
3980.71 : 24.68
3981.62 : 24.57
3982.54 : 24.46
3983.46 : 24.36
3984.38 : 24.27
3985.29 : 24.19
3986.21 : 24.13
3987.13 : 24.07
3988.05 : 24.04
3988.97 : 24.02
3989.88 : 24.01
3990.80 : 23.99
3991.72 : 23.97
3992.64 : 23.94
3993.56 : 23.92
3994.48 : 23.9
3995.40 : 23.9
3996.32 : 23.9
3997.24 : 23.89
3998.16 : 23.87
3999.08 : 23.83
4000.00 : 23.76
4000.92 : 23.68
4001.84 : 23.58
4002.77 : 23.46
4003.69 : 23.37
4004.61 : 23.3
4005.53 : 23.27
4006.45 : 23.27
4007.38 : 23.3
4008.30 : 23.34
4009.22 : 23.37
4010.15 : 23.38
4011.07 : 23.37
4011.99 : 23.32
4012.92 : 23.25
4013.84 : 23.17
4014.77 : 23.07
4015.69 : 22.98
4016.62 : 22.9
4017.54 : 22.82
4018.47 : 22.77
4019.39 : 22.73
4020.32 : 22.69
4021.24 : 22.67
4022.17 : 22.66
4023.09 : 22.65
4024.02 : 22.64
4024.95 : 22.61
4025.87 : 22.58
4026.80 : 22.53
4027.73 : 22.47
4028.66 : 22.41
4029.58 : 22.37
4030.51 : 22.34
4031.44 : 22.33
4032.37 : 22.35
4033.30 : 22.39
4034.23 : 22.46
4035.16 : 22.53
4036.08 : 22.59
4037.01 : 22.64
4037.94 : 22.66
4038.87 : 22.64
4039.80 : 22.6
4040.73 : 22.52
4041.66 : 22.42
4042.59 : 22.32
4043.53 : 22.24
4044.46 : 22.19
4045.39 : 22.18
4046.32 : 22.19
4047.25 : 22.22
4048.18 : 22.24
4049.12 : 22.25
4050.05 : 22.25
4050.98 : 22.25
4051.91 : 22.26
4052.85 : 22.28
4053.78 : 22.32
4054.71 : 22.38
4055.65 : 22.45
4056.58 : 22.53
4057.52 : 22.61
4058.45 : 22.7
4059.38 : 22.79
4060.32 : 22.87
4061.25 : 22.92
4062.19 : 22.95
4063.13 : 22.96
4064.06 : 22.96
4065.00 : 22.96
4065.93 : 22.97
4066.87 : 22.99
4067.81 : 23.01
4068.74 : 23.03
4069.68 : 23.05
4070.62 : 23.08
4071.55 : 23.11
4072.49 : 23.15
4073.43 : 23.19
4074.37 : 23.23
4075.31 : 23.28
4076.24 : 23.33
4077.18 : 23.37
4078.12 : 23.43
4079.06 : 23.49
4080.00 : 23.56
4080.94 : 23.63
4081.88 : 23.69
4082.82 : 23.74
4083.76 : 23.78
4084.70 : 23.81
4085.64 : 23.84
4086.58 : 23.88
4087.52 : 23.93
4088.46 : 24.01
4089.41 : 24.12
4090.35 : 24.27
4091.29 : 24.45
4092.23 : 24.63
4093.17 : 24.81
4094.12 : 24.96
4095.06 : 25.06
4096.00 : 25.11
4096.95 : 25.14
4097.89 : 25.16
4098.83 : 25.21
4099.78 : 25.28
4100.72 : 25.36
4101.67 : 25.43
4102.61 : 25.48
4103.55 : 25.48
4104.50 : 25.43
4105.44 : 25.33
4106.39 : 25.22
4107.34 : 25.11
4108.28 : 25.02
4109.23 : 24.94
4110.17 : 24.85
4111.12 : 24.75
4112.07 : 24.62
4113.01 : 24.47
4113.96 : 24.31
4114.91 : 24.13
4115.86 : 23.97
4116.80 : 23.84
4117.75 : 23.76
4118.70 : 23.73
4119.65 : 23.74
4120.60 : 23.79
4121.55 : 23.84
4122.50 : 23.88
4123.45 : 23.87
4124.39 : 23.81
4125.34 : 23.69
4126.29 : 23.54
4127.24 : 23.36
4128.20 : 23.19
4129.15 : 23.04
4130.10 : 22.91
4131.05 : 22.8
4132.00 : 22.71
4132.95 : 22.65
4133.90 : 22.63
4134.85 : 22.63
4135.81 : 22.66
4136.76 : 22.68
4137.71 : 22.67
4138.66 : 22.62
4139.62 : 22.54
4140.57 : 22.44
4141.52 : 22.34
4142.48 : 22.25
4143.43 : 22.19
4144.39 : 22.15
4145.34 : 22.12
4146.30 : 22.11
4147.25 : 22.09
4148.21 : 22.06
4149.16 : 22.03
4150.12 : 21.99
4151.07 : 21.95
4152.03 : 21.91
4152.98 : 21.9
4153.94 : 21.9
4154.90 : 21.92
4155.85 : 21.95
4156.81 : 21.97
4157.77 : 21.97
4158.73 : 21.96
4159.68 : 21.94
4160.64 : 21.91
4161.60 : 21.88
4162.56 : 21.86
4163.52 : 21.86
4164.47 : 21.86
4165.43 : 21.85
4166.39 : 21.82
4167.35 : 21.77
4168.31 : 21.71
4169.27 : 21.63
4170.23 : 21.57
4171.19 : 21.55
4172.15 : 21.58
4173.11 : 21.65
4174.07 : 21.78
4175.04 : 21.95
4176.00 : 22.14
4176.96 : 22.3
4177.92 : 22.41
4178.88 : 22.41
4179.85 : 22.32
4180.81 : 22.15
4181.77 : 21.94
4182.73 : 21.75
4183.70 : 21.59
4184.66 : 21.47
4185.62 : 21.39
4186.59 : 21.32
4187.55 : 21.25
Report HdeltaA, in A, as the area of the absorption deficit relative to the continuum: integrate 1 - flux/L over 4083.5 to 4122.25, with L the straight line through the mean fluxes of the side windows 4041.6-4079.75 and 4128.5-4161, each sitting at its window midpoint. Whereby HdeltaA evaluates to -3.6 A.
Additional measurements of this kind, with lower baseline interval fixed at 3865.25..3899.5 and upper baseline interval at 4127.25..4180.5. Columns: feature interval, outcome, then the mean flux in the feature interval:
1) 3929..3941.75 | 1.3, 25.2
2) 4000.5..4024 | 2.5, 23.1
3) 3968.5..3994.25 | 1.8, 24.8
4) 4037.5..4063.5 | 2.5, 22.5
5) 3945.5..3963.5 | 1.4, 25.3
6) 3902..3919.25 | 1.4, 26.3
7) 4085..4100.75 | -0.6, 24.6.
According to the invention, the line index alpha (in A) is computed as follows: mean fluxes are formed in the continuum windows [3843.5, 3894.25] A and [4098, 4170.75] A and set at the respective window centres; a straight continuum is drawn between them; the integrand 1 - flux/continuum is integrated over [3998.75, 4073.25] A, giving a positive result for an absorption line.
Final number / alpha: 7.4 A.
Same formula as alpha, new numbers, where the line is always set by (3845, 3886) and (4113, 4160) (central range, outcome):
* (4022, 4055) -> 3.5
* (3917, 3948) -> 2.4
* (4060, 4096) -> 0.8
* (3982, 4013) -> 2.7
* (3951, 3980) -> 1.0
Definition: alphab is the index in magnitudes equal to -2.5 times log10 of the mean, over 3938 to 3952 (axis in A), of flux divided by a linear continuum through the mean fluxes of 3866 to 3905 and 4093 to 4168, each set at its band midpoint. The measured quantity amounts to 0.10 mag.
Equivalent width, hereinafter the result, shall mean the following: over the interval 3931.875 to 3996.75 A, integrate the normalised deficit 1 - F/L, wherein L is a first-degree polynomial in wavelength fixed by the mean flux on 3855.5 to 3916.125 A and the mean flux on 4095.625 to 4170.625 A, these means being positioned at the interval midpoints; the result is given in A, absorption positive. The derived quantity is 3.9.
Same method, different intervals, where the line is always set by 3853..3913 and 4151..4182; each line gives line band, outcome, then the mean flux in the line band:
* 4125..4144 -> -0.1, 22.8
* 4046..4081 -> 2.1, 22.8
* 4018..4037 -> 2.0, 22.5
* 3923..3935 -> 0.9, 25.4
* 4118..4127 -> -0.3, 23.8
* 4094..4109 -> -1.2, 25.2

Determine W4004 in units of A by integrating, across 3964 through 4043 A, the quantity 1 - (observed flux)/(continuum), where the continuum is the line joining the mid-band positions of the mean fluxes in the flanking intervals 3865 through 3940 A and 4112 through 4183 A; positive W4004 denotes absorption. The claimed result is 5.1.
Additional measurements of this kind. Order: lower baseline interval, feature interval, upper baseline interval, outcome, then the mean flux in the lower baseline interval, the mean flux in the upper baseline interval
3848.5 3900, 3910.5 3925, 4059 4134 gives 1.00 A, 29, 23.9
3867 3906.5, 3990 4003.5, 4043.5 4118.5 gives 1.07 A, 28.7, 23.7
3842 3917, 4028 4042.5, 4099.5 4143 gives 1.68 A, 28.3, 23.8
